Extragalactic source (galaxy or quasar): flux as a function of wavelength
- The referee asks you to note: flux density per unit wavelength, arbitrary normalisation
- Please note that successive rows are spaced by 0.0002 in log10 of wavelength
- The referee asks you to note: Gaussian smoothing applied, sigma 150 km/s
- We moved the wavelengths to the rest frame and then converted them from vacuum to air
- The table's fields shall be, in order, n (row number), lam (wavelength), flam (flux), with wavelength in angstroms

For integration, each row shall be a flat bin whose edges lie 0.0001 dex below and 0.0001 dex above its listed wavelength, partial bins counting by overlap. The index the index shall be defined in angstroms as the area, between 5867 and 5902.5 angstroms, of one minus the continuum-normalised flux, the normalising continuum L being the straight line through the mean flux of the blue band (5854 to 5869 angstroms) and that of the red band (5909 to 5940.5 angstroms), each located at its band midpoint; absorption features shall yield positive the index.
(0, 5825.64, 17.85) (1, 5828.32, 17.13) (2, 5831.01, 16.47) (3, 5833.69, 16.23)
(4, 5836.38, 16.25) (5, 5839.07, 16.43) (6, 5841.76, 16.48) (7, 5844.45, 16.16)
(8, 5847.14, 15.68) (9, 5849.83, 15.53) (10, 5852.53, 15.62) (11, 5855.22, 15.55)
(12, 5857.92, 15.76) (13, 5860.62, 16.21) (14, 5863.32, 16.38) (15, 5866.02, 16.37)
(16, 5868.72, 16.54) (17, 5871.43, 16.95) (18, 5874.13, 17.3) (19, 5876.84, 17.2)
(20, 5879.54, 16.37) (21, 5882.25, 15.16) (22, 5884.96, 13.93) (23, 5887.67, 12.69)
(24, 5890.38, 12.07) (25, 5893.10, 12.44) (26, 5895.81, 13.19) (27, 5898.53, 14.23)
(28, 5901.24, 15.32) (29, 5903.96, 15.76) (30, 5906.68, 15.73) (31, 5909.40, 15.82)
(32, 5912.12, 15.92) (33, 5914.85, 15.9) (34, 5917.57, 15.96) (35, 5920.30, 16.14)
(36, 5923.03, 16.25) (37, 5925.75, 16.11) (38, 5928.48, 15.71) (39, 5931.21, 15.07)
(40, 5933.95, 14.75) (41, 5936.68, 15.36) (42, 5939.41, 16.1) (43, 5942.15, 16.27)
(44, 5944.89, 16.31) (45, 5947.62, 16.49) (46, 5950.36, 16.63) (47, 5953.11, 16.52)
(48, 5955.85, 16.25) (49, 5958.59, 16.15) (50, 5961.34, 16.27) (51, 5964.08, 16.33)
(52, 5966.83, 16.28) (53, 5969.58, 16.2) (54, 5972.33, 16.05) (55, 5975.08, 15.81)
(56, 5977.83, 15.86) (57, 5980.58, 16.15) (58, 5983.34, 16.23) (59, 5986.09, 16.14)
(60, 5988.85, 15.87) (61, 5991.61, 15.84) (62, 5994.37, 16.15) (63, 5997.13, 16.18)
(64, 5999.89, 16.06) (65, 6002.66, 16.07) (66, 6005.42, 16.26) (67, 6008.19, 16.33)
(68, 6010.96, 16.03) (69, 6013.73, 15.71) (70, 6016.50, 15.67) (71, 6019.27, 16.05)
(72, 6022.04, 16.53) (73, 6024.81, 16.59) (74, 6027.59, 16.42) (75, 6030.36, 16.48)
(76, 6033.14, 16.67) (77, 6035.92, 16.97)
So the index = 2.4 angstroms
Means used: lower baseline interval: 16.1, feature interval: 14.9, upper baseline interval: 15.8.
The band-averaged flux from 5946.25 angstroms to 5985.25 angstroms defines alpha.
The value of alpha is 16.2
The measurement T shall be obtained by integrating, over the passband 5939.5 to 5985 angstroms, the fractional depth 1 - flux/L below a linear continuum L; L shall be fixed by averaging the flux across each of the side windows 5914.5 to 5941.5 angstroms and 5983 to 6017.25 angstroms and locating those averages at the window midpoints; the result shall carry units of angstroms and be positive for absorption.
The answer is -1.00 angstroms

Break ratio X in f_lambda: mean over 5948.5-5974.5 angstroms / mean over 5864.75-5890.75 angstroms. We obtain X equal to 1.04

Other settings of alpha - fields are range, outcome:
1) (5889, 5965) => 15.5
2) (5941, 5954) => 16.4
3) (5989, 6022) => 16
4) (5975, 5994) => 16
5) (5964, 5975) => 16.1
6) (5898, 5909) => 15.4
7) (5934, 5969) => 16.2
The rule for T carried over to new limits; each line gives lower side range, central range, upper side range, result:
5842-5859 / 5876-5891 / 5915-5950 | 1.2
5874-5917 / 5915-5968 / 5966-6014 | -2.0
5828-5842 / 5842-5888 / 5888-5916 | -1.0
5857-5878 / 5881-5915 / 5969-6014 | 4.2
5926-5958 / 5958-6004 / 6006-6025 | -0.2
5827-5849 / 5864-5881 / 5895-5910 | -1.2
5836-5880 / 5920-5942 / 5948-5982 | 0.7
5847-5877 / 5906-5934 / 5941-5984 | 0.7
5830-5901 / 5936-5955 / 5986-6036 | -0.5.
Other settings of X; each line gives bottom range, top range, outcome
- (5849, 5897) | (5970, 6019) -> 1.05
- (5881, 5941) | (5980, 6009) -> 1.07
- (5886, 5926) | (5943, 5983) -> 1.09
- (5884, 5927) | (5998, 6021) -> 1.08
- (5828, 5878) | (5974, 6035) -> 0.99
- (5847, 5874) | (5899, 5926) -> 0.98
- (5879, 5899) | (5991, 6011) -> 1.18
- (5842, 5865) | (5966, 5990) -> 1.01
